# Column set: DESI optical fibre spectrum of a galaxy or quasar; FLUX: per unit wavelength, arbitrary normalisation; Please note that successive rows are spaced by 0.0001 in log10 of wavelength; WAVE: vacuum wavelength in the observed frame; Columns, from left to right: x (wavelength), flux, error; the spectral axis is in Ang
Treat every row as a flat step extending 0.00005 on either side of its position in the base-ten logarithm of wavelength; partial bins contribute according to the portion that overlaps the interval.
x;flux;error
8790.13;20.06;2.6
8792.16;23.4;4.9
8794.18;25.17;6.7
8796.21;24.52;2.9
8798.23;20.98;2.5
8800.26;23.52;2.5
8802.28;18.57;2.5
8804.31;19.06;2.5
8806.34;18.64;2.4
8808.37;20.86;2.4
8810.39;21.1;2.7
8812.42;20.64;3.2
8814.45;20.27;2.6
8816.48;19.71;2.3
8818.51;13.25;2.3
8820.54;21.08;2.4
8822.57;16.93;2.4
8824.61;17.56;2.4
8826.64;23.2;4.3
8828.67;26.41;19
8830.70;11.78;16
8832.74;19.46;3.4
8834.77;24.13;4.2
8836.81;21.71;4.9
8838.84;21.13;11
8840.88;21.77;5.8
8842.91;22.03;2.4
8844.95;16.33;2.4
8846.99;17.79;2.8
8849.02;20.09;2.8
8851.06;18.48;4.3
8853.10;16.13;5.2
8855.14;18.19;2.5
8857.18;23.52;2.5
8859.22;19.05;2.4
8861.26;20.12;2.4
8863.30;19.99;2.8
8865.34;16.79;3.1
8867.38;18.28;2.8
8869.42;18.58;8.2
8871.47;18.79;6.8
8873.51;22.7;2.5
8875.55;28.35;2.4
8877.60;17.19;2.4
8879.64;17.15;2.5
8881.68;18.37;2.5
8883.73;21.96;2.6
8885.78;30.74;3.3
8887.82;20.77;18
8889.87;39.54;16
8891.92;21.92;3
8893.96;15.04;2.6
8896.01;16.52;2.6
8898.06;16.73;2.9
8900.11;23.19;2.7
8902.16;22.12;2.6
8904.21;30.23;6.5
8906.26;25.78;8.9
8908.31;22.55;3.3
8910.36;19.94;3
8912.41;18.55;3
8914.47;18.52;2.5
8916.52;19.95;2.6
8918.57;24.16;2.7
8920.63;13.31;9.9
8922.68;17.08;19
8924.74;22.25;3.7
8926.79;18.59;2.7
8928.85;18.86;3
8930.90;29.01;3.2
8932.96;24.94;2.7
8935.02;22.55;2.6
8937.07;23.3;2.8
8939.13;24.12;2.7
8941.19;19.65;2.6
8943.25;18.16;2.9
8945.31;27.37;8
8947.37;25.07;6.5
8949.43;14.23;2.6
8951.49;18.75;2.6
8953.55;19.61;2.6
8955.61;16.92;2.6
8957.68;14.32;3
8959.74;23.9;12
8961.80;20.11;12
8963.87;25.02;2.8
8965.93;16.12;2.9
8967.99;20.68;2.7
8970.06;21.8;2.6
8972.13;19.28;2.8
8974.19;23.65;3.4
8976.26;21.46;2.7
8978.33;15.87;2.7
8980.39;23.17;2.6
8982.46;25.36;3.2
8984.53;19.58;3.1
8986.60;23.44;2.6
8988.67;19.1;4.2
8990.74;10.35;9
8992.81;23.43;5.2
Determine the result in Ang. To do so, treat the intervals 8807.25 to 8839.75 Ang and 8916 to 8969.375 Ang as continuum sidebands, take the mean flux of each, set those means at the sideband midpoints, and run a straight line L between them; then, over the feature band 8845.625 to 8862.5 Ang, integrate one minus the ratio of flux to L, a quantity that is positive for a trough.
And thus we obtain 0.85 Ang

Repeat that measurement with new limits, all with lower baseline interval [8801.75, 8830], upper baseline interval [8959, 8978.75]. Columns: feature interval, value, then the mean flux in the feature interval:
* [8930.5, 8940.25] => -1.8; 24.5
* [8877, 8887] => -0.5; 21.3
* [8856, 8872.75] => 0.6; 19.4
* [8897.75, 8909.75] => -1.9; 23.7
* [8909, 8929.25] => 1.3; 19.2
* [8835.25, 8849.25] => -0.2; 20.3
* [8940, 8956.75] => 0.6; 20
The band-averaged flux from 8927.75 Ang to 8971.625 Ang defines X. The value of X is 21.1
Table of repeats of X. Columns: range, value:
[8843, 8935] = 20.9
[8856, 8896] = 21.4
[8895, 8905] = 21.6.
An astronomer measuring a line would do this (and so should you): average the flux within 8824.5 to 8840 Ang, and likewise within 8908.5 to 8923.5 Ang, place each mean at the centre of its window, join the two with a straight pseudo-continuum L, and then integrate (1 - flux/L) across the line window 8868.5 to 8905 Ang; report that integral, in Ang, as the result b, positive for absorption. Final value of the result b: -4.7 Ang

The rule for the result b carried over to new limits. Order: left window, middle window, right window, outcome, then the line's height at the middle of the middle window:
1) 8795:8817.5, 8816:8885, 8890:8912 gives 5.43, 21.4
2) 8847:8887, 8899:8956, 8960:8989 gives -1.91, 20.7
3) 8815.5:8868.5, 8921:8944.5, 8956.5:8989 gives -1.28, 20.4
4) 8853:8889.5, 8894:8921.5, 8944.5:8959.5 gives -0.62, 20.3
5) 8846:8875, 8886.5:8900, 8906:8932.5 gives -1.37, 20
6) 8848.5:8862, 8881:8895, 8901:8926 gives -2.62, 20.4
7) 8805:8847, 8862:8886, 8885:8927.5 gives 0.68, 21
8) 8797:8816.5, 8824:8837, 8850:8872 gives -0.58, 19.8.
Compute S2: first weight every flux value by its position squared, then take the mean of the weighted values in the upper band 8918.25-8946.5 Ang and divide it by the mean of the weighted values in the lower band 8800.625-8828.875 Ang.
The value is 1.1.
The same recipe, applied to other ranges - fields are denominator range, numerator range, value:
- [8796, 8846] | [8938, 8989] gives 1.06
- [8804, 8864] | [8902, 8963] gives 1.10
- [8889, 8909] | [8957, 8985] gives 0.91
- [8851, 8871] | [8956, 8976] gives 1.11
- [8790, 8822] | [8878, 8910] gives 1.12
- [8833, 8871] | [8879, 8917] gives 1.14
